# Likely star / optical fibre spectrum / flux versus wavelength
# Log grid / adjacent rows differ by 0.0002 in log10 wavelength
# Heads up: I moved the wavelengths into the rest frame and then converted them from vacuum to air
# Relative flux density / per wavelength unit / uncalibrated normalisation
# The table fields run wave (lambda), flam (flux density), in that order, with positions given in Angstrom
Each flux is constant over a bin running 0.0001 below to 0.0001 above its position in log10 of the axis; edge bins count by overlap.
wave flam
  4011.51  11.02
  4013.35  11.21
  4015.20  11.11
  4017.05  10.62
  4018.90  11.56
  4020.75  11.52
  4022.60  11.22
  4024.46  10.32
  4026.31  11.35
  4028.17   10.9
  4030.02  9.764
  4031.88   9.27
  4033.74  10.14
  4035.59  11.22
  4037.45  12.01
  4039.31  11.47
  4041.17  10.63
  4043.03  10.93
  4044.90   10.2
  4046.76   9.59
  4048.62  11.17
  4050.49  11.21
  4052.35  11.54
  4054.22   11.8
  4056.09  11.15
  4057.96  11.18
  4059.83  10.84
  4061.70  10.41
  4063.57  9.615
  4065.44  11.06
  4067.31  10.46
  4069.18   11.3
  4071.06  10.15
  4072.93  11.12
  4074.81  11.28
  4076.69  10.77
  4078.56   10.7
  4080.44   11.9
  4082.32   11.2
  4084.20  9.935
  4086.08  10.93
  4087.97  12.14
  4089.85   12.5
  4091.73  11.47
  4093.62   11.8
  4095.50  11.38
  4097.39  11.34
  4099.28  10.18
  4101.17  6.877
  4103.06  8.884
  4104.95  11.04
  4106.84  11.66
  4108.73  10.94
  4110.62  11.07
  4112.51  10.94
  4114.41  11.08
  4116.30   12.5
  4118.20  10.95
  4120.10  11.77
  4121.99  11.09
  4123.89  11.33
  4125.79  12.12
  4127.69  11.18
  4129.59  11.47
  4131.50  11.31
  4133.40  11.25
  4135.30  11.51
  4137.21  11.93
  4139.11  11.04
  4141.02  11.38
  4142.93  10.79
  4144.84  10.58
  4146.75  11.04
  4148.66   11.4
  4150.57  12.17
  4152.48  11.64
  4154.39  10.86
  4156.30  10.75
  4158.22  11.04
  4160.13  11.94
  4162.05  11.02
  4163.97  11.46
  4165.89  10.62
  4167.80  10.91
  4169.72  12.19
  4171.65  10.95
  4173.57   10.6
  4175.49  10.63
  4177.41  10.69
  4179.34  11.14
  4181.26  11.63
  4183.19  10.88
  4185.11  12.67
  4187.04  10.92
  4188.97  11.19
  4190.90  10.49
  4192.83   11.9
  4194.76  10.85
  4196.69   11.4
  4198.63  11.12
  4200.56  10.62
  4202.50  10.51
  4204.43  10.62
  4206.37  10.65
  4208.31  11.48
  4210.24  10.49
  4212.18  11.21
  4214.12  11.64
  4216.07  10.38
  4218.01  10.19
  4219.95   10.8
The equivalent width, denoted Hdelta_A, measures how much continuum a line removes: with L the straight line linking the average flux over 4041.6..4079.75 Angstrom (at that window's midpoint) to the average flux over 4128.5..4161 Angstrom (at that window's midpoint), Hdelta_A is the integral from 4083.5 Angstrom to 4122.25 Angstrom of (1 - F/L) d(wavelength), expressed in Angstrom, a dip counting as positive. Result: 0.3 Angstrom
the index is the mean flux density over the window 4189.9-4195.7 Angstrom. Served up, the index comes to 11.1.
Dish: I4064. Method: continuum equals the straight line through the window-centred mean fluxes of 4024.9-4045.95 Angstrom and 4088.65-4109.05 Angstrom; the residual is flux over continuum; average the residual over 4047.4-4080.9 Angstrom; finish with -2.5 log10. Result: -0.02 mag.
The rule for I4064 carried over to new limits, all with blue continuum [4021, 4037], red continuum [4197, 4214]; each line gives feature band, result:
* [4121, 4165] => -0.05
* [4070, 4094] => -0.05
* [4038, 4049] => -0.01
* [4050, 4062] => -0.05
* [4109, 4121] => -0.06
